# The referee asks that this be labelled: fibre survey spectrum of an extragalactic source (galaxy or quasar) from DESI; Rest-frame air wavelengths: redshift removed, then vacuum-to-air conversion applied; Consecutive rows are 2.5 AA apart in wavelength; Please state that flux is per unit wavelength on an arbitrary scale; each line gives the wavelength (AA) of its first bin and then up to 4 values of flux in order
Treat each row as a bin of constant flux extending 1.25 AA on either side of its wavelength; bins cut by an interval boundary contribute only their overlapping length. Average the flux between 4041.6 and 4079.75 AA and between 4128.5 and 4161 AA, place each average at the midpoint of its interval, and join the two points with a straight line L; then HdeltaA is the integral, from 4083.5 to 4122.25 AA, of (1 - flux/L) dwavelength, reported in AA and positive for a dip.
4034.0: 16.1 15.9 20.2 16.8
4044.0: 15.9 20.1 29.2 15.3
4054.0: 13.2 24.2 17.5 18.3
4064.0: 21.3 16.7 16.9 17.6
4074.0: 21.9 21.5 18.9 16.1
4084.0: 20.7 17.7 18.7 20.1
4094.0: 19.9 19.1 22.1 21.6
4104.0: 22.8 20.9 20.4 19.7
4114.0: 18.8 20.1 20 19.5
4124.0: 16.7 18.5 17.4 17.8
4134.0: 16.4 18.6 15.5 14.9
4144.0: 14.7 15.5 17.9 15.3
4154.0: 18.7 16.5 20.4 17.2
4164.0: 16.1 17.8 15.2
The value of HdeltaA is -4.5 AA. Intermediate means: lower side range 19.2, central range 20.1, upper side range 16.9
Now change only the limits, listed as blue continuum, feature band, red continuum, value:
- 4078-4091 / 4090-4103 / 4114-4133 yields -1.4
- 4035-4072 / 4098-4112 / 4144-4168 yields -2.7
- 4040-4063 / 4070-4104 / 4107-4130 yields -1.3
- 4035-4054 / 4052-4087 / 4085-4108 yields 1.4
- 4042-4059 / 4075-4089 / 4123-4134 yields -0.3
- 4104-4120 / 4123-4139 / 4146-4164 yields 1.3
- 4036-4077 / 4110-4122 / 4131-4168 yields -1.4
